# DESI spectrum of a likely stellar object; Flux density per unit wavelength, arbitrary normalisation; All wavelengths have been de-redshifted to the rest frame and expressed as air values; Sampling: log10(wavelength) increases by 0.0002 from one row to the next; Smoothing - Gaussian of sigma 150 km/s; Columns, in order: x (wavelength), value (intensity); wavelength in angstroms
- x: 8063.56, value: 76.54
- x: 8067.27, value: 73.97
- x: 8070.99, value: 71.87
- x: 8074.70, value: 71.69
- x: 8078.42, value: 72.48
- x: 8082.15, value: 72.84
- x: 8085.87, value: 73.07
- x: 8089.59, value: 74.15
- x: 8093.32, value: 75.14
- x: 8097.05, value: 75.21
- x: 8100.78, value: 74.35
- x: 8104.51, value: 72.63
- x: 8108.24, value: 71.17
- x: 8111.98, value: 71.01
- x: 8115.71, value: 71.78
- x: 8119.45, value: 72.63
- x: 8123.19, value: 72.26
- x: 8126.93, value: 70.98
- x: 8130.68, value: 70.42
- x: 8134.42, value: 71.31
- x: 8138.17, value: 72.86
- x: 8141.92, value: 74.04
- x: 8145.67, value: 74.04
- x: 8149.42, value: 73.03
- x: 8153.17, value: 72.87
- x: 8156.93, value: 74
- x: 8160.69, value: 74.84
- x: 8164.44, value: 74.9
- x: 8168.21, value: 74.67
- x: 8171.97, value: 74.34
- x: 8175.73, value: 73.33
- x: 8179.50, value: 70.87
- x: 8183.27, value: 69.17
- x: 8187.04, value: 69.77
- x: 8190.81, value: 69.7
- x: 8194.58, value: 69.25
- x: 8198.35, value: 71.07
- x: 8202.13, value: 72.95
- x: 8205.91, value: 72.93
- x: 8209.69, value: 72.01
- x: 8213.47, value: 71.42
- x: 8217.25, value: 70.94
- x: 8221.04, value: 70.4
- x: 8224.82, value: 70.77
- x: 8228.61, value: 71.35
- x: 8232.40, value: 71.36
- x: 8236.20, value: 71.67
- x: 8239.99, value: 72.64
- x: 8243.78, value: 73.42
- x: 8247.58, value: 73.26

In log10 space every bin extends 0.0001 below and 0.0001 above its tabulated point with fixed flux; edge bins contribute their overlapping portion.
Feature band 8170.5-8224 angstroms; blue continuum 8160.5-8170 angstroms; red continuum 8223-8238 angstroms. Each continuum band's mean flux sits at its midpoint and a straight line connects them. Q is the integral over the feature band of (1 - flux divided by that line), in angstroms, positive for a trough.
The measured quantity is 1.3 angstroms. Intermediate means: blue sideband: 74.8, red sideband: 71.2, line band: 71.3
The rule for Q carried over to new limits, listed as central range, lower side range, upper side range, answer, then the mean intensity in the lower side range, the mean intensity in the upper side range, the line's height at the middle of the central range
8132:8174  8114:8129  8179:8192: -1.7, 71.9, 69.8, 70.8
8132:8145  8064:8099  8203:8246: 0.0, 73.5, 71.8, 72.8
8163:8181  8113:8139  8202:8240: -0.5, 71.7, 71.6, 71.6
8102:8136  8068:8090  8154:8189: 0.5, 72.7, 72.9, 72.7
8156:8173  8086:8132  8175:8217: -0.7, 72.7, 71.1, 71.7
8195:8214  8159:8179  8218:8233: 0.1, 74.2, 70.9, 72.1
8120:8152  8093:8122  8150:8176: 0.5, 72.9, 74.1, 73.5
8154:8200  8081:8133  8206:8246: -0.1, 72.7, 71.7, 72.1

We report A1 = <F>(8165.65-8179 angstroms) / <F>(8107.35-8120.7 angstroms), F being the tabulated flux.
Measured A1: 1.03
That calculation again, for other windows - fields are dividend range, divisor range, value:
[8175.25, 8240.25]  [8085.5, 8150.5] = 0.98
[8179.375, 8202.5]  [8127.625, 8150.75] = 0.97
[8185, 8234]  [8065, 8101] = 0.97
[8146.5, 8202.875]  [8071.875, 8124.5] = 0.99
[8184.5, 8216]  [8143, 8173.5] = 0.96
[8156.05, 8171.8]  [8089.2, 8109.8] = 1.01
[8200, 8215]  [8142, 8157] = 0.98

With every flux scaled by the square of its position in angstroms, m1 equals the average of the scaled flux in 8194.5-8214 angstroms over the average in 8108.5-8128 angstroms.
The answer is 1.0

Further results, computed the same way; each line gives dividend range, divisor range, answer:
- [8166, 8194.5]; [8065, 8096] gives 1.00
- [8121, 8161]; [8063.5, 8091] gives 1.01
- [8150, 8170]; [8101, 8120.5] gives 1.04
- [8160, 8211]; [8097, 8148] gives 1.01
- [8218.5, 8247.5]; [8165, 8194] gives 1.01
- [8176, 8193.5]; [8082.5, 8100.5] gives 0.97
